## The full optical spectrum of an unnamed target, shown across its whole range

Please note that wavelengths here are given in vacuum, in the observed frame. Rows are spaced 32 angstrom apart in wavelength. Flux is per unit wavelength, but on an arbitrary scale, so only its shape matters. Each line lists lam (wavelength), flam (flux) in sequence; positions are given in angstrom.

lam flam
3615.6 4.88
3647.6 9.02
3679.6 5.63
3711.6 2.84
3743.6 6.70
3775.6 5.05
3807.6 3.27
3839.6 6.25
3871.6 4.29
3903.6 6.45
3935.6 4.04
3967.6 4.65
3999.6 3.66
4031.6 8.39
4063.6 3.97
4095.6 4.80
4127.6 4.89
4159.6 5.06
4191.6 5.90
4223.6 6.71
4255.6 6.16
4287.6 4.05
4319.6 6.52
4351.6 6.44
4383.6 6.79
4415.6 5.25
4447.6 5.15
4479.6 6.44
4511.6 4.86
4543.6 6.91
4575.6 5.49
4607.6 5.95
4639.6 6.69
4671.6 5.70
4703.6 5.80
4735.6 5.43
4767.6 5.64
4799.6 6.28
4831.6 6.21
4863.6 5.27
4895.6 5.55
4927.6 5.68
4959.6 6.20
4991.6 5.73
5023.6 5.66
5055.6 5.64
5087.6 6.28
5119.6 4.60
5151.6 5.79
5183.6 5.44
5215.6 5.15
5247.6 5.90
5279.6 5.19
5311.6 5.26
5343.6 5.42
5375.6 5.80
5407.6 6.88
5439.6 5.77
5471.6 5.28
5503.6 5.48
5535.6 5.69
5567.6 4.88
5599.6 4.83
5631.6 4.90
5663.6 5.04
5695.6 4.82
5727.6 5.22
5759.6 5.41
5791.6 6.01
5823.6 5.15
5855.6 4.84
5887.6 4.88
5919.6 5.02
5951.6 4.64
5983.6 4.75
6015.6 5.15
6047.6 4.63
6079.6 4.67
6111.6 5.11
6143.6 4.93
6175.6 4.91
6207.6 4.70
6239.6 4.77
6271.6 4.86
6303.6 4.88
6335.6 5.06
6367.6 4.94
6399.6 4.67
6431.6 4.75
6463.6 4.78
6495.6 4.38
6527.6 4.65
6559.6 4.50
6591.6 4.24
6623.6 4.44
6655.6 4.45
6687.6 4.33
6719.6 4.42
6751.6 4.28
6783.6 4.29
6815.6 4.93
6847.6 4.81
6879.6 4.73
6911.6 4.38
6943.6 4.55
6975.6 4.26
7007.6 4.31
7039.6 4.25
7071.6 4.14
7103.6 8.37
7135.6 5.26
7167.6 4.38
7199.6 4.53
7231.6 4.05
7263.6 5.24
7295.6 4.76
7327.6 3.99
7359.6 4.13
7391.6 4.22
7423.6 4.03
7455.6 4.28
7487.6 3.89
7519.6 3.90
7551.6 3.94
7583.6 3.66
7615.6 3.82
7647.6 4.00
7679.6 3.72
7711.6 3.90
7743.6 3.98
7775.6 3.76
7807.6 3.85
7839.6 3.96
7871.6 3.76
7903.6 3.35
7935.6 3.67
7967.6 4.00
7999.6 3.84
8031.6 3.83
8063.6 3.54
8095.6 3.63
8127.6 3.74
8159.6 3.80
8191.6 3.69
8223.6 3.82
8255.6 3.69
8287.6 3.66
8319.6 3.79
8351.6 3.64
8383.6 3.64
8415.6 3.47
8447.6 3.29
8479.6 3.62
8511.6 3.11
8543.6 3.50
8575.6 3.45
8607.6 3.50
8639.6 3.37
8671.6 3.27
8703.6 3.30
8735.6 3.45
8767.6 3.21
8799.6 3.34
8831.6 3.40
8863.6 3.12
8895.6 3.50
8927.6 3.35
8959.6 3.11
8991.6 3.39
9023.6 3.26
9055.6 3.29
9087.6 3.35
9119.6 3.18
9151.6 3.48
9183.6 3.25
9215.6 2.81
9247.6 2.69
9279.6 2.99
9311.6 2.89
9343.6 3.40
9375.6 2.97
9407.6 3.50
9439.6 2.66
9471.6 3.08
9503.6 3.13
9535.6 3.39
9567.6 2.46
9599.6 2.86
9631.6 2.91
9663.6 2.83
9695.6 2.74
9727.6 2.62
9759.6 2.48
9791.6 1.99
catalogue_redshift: 0.082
